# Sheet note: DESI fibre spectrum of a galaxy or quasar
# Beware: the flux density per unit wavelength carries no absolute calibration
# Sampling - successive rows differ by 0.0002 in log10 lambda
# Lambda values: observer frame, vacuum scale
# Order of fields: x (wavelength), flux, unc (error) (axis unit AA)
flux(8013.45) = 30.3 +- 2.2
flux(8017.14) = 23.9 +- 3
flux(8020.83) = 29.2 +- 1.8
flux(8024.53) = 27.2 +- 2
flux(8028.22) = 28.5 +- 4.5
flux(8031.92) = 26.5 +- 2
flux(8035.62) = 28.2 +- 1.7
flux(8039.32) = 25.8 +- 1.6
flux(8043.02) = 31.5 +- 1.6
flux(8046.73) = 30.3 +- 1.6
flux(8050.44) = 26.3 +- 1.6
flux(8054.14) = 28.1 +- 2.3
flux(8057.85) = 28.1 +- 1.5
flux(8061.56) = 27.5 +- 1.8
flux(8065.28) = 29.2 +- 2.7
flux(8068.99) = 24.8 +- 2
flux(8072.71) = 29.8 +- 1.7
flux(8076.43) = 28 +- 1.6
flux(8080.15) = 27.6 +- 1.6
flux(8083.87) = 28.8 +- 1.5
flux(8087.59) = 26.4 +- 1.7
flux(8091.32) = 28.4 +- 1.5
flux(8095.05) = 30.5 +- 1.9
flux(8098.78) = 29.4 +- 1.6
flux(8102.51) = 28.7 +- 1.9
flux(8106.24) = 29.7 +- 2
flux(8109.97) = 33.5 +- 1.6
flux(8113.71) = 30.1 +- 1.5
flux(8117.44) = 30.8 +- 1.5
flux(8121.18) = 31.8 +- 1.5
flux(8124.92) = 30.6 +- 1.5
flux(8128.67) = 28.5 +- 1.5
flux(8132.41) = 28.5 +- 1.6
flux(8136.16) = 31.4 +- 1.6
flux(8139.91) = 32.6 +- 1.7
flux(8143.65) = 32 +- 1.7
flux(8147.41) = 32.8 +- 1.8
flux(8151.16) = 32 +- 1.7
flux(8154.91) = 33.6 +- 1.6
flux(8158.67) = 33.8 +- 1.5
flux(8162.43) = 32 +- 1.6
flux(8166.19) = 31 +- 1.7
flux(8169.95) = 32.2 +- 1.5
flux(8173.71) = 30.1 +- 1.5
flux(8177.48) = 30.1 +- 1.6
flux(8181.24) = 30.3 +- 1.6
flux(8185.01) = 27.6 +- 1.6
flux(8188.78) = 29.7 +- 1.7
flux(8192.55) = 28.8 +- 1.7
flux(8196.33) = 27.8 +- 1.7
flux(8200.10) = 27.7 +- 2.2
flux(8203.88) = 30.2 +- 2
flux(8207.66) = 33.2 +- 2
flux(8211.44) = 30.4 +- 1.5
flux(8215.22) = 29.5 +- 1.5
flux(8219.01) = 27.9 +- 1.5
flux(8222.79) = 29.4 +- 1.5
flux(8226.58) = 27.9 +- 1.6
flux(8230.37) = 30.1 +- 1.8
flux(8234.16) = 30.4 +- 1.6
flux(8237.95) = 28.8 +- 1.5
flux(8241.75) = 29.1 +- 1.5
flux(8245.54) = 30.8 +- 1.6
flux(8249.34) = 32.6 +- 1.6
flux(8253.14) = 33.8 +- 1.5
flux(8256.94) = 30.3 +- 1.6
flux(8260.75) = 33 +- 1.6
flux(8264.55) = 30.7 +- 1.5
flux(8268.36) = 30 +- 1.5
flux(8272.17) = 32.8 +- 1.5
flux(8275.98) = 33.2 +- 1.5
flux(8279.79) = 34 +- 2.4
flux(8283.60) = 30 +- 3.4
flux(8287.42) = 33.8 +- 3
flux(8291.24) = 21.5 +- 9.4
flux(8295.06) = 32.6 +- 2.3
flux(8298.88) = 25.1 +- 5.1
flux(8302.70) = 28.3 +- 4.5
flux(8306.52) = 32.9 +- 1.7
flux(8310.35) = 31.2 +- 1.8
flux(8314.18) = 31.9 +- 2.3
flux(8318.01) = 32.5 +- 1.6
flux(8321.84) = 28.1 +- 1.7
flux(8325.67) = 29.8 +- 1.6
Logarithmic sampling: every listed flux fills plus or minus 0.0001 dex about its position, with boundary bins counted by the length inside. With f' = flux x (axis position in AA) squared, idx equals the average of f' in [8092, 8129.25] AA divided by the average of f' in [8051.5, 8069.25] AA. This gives 1.11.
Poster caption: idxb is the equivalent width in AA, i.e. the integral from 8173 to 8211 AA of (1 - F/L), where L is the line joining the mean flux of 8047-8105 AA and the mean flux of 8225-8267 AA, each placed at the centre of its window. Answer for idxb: 0.4 AA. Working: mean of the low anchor 28.2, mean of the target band 29.6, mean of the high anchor 30.7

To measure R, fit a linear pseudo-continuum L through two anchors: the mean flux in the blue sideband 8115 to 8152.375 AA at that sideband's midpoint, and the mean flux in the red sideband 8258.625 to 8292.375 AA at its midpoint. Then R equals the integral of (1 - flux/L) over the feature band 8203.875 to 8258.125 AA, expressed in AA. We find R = 1.5 AA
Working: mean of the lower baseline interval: 31.1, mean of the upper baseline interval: 31.2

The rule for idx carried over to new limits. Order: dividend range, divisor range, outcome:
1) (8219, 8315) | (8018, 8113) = 1.13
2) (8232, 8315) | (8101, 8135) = 1.05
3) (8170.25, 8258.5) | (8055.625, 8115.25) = 1.07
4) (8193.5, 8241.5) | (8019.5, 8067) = 1.09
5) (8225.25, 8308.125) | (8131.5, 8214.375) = 1.01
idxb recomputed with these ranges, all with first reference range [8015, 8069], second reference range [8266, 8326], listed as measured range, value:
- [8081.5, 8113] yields -1.2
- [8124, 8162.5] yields -3.7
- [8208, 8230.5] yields 0.2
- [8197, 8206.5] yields 0.1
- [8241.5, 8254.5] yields -0.8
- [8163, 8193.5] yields -0.9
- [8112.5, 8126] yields -1.1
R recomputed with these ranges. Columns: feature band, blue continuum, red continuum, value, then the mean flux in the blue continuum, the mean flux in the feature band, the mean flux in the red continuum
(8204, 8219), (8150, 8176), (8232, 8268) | 0.4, 32.1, 30.5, 31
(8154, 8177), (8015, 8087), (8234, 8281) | -1.6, 27.8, 31.9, 31.5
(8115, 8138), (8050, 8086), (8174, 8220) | -1.3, 27.9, 30.3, 29.5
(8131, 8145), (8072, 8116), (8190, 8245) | -0.9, 29.2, 31.2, 29.4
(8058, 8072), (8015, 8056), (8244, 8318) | 0.3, 27.8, 27.5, 31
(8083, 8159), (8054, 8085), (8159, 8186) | -3.2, 28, 30.6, 30.8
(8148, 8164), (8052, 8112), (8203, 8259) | -1.8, 28.7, 32.9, 30.3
